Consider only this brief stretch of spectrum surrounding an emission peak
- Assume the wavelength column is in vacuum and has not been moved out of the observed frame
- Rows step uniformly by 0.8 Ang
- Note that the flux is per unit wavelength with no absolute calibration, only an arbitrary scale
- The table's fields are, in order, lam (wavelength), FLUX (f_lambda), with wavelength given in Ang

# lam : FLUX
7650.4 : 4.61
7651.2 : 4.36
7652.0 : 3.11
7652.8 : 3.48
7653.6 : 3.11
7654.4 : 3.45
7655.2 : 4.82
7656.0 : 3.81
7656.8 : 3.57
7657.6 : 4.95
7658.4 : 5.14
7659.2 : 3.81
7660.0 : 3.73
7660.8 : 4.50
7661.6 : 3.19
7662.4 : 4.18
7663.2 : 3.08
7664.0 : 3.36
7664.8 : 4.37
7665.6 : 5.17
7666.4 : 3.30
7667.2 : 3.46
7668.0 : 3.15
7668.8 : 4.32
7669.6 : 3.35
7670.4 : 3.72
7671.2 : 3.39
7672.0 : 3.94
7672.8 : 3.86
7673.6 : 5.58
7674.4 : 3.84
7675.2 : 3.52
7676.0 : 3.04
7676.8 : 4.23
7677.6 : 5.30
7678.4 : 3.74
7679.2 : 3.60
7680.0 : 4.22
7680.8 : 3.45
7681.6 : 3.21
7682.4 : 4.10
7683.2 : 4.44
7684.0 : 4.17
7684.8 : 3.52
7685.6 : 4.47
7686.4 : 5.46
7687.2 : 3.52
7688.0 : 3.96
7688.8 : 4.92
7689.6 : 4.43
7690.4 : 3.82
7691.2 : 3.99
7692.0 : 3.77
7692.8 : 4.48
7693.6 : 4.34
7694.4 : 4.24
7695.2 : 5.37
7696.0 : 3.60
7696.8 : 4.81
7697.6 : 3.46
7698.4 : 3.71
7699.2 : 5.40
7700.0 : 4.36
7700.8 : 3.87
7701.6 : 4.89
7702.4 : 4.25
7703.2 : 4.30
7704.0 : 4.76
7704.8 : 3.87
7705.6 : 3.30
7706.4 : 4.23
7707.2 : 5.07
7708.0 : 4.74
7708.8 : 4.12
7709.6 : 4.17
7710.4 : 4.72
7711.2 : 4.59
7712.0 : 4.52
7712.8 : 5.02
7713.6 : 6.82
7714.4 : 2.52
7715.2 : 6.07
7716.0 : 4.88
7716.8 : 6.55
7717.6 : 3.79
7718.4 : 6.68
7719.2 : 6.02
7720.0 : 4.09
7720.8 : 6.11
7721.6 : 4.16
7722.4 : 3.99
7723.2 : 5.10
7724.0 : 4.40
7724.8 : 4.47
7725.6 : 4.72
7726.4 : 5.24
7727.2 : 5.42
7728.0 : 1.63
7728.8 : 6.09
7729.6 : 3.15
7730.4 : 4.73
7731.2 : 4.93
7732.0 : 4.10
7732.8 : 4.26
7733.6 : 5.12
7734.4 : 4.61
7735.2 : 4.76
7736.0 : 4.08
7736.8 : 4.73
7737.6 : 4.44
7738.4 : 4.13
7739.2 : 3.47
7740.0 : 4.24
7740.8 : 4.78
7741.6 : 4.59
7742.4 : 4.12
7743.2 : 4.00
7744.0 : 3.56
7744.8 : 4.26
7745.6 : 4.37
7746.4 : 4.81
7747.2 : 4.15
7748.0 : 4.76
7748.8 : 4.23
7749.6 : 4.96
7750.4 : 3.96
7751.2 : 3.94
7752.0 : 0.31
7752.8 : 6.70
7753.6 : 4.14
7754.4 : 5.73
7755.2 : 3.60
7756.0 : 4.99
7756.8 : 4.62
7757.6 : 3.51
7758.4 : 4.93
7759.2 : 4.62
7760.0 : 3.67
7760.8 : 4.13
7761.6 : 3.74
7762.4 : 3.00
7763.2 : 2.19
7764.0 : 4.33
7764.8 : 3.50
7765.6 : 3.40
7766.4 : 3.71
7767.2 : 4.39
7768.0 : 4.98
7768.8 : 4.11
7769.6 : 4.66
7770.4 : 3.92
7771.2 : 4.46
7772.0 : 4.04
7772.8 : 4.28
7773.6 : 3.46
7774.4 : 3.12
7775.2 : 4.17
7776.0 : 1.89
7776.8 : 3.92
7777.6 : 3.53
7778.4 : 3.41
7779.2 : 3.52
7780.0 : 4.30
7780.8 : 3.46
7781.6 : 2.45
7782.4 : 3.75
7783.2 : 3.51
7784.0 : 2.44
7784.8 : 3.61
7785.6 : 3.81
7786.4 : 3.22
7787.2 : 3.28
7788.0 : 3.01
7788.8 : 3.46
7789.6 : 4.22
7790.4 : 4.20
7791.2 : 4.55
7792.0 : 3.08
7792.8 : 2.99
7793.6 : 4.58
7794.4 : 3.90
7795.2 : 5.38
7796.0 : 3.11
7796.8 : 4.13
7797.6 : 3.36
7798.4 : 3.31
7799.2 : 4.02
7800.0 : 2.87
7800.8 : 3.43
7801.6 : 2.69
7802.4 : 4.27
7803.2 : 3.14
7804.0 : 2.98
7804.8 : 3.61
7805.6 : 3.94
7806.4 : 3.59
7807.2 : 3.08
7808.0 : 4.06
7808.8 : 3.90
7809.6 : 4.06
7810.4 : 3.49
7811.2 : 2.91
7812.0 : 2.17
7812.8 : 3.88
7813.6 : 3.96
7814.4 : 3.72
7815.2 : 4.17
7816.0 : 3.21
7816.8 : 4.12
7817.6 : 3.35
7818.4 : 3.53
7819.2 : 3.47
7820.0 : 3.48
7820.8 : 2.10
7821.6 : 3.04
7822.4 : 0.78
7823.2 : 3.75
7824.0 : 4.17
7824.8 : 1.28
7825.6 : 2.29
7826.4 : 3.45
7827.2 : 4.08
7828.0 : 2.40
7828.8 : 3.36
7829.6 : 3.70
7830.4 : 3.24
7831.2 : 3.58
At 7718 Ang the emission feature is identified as C III] 1909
